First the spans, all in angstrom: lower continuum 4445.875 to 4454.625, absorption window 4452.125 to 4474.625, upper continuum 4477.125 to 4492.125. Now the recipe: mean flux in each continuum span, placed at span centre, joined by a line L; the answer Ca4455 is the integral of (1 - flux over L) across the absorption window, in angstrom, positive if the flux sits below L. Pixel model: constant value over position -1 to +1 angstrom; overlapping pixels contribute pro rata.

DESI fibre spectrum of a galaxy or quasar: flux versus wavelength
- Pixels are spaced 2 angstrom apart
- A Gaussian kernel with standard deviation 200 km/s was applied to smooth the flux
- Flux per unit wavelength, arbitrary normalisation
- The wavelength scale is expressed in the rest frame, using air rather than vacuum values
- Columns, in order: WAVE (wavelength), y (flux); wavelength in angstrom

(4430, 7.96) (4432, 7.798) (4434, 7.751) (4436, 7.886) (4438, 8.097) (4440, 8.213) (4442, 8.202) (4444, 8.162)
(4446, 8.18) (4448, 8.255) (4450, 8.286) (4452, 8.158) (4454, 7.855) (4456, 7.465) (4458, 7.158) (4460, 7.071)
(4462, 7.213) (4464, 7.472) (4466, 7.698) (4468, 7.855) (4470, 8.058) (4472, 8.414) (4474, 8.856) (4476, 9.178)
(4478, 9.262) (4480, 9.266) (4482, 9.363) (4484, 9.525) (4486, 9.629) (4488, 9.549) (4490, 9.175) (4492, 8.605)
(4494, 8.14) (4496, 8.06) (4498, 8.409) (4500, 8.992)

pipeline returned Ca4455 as 2.3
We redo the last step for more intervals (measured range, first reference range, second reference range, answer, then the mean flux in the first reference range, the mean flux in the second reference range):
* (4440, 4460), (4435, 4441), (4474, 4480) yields 1.1 angstrom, 8.07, 9.17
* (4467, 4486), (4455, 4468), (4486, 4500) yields -2.0 angstrom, 7.39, 8.75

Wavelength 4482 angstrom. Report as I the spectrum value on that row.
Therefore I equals 9.363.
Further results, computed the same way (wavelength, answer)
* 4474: 8.856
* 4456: 7.465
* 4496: 8.06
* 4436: 7.886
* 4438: 8.097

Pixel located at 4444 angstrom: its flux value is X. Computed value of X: 8.162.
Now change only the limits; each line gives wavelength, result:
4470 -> 8.058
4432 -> 7.798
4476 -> 9.178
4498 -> 8.409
